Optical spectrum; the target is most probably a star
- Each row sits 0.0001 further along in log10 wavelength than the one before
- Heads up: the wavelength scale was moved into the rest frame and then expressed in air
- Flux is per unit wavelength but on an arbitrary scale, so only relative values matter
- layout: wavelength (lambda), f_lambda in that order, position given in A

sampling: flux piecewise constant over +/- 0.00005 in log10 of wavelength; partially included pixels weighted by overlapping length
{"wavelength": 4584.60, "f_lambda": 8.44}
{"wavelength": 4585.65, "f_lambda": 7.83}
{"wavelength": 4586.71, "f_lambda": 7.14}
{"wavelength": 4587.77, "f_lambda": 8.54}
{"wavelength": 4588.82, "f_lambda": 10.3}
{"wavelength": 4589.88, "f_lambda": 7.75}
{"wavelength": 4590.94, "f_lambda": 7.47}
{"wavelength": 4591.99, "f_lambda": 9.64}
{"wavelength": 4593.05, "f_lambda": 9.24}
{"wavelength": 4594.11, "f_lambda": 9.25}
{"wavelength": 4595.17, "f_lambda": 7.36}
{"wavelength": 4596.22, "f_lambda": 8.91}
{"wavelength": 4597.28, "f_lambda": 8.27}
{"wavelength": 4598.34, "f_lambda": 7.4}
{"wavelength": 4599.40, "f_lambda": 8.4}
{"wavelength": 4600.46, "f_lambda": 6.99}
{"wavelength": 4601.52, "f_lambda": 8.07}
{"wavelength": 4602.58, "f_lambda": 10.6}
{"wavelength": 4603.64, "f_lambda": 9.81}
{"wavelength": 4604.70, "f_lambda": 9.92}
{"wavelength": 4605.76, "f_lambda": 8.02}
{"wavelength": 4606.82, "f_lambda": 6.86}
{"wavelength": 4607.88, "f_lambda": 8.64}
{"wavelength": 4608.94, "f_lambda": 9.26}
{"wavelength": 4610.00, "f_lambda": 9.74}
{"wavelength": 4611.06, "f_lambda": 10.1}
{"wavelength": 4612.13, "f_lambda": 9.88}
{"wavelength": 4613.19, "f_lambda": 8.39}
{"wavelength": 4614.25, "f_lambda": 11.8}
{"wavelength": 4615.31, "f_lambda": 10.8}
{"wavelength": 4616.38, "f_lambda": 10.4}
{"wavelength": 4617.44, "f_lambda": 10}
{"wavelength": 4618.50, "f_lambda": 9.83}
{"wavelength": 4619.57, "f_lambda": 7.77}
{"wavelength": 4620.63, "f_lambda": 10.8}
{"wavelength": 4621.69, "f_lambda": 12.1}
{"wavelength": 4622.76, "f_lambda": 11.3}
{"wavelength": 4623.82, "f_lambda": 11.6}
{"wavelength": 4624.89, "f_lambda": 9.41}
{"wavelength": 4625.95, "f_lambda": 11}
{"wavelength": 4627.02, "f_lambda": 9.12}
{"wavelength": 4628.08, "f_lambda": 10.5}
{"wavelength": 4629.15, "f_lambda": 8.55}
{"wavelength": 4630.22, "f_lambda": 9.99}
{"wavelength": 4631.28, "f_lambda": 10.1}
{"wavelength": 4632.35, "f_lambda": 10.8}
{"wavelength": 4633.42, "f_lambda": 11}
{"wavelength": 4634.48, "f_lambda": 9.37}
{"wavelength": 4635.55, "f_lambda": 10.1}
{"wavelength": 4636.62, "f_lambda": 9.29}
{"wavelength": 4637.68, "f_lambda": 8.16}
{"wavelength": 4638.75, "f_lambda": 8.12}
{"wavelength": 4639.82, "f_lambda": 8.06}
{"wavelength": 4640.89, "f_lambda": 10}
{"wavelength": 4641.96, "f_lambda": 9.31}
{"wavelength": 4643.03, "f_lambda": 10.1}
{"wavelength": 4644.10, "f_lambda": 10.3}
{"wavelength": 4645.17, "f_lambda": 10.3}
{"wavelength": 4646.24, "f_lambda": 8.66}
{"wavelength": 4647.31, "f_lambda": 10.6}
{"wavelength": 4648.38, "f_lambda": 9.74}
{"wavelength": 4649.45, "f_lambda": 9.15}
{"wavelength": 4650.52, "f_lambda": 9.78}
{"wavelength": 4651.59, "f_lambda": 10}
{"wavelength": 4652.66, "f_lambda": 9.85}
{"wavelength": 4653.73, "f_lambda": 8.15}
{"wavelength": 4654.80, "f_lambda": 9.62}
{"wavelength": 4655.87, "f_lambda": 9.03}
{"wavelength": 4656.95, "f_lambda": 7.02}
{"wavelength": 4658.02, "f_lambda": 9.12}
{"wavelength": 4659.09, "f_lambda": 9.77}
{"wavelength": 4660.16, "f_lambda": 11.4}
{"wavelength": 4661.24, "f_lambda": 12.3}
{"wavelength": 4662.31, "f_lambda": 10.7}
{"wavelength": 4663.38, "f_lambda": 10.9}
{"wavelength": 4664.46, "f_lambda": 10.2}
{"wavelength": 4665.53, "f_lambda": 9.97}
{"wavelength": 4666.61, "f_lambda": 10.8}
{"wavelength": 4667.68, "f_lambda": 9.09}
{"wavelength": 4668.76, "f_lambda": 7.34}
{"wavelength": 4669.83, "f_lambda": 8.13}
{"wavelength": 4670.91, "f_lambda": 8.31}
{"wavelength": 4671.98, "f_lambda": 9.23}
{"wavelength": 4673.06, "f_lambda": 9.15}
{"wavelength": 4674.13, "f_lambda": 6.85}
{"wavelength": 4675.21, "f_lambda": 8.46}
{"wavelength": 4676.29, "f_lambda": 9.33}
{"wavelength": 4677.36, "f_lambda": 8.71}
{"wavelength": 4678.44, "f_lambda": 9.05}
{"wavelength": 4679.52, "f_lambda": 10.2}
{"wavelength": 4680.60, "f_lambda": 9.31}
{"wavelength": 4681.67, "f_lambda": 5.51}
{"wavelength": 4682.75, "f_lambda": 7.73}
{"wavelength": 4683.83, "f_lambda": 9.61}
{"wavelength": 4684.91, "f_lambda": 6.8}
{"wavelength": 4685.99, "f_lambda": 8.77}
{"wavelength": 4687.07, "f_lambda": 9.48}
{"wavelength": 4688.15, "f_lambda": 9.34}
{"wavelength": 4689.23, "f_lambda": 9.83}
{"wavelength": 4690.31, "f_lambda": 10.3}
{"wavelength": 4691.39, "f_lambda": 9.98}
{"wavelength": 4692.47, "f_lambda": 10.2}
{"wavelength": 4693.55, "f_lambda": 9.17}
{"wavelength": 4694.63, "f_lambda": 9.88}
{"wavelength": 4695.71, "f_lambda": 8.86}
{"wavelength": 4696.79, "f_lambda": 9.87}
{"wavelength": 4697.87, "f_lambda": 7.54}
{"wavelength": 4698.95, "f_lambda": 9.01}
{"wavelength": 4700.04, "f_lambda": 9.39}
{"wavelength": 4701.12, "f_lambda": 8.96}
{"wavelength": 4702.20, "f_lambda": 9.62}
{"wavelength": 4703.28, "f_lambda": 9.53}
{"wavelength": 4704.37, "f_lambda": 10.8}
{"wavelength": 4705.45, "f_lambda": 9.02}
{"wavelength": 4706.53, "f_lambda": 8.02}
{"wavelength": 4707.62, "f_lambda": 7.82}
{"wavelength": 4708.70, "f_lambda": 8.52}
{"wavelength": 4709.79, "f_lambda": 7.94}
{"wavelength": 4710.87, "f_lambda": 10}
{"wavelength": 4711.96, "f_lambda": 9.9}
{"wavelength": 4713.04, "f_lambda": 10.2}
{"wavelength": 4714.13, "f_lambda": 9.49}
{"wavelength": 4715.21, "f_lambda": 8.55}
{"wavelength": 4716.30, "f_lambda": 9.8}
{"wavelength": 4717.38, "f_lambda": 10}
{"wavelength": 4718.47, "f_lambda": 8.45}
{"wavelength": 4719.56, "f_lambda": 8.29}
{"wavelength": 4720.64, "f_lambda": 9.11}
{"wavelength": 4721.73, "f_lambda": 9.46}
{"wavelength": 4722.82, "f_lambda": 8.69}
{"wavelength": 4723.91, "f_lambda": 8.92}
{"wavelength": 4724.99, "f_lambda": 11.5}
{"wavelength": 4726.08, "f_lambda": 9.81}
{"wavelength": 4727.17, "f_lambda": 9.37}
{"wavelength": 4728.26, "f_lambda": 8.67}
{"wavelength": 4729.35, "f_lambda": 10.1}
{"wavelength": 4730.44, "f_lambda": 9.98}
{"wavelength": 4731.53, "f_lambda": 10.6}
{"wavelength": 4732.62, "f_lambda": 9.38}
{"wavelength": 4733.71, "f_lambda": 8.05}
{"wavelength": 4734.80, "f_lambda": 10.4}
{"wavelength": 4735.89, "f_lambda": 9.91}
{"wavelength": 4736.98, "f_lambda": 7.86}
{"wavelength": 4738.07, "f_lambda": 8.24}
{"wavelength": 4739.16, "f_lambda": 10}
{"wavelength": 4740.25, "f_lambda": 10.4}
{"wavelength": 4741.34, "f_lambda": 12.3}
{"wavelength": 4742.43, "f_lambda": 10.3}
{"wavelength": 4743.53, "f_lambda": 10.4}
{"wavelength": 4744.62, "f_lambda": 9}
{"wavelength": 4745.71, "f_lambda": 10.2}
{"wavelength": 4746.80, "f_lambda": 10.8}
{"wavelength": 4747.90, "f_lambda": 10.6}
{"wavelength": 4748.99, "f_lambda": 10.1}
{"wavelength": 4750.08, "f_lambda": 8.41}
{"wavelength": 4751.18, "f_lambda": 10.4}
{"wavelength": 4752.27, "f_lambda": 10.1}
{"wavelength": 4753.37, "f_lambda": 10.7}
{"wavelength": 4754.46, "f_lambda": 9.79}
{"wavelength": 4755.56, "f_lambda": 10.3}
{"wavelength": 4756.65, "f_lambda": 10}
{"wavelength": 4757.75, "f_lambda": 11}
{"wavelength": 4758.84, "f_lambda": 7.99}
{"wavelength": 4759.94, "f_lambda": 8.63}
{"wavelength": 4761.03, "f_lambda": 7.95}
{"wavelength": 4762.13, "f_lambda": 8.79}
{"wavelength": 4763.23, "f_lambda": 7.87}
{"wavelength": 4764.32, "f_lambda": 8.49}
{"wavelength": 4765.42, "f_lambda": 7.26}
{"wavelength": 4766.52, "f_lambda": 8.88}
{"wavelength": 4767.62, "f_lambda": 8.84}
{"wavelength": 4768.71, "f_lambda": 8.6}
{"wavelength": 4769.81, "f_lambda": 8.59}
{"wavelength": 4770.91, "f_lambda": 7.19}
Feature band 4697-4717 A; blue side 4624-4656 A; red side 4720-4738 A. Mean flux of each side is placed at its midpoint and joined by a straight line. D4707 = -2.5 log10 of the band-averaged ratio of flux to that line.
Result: 0.04 mag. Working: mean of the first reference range 9.63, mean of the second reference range 9.45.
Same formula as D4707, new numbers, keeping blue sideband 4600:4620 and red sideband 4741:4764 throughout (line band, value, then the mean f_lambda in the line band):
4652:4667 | -0.05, 9.91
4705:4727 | 0.05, 9.18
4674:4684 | 0.12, 8.5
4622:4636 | -0.10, 10.2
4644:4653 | -0.04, 9.8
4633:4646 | -0.01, 9.48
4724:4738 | 0.01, 9.57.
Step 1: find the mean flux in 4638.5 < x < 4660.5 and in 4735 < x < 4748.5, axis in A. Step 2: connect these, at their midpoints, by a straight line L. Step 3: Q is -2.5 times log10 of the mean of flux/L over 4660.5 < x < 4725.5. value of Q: 0.06 mag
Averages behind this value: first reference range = 9.43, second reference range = 10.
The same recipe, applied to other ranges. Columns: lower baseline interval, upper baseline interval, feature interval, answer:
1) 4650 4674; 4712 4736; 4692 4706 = 0.01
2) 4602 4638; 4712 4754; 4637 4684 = 0.06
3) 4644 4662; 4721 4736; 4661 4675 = 0.03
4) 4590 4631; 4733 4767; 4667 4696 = 0.07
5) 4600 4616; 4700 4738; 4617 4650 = -0.06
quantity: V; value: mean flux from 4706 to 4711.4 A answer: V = 8.45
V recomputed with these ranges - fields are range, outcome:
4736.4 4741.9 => 9.78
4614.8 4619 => 10.3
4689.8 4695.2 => 9.9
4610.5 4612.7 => 9.94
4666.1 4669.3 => 9.07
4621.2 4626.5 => 11.1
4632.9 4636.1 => 10.2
